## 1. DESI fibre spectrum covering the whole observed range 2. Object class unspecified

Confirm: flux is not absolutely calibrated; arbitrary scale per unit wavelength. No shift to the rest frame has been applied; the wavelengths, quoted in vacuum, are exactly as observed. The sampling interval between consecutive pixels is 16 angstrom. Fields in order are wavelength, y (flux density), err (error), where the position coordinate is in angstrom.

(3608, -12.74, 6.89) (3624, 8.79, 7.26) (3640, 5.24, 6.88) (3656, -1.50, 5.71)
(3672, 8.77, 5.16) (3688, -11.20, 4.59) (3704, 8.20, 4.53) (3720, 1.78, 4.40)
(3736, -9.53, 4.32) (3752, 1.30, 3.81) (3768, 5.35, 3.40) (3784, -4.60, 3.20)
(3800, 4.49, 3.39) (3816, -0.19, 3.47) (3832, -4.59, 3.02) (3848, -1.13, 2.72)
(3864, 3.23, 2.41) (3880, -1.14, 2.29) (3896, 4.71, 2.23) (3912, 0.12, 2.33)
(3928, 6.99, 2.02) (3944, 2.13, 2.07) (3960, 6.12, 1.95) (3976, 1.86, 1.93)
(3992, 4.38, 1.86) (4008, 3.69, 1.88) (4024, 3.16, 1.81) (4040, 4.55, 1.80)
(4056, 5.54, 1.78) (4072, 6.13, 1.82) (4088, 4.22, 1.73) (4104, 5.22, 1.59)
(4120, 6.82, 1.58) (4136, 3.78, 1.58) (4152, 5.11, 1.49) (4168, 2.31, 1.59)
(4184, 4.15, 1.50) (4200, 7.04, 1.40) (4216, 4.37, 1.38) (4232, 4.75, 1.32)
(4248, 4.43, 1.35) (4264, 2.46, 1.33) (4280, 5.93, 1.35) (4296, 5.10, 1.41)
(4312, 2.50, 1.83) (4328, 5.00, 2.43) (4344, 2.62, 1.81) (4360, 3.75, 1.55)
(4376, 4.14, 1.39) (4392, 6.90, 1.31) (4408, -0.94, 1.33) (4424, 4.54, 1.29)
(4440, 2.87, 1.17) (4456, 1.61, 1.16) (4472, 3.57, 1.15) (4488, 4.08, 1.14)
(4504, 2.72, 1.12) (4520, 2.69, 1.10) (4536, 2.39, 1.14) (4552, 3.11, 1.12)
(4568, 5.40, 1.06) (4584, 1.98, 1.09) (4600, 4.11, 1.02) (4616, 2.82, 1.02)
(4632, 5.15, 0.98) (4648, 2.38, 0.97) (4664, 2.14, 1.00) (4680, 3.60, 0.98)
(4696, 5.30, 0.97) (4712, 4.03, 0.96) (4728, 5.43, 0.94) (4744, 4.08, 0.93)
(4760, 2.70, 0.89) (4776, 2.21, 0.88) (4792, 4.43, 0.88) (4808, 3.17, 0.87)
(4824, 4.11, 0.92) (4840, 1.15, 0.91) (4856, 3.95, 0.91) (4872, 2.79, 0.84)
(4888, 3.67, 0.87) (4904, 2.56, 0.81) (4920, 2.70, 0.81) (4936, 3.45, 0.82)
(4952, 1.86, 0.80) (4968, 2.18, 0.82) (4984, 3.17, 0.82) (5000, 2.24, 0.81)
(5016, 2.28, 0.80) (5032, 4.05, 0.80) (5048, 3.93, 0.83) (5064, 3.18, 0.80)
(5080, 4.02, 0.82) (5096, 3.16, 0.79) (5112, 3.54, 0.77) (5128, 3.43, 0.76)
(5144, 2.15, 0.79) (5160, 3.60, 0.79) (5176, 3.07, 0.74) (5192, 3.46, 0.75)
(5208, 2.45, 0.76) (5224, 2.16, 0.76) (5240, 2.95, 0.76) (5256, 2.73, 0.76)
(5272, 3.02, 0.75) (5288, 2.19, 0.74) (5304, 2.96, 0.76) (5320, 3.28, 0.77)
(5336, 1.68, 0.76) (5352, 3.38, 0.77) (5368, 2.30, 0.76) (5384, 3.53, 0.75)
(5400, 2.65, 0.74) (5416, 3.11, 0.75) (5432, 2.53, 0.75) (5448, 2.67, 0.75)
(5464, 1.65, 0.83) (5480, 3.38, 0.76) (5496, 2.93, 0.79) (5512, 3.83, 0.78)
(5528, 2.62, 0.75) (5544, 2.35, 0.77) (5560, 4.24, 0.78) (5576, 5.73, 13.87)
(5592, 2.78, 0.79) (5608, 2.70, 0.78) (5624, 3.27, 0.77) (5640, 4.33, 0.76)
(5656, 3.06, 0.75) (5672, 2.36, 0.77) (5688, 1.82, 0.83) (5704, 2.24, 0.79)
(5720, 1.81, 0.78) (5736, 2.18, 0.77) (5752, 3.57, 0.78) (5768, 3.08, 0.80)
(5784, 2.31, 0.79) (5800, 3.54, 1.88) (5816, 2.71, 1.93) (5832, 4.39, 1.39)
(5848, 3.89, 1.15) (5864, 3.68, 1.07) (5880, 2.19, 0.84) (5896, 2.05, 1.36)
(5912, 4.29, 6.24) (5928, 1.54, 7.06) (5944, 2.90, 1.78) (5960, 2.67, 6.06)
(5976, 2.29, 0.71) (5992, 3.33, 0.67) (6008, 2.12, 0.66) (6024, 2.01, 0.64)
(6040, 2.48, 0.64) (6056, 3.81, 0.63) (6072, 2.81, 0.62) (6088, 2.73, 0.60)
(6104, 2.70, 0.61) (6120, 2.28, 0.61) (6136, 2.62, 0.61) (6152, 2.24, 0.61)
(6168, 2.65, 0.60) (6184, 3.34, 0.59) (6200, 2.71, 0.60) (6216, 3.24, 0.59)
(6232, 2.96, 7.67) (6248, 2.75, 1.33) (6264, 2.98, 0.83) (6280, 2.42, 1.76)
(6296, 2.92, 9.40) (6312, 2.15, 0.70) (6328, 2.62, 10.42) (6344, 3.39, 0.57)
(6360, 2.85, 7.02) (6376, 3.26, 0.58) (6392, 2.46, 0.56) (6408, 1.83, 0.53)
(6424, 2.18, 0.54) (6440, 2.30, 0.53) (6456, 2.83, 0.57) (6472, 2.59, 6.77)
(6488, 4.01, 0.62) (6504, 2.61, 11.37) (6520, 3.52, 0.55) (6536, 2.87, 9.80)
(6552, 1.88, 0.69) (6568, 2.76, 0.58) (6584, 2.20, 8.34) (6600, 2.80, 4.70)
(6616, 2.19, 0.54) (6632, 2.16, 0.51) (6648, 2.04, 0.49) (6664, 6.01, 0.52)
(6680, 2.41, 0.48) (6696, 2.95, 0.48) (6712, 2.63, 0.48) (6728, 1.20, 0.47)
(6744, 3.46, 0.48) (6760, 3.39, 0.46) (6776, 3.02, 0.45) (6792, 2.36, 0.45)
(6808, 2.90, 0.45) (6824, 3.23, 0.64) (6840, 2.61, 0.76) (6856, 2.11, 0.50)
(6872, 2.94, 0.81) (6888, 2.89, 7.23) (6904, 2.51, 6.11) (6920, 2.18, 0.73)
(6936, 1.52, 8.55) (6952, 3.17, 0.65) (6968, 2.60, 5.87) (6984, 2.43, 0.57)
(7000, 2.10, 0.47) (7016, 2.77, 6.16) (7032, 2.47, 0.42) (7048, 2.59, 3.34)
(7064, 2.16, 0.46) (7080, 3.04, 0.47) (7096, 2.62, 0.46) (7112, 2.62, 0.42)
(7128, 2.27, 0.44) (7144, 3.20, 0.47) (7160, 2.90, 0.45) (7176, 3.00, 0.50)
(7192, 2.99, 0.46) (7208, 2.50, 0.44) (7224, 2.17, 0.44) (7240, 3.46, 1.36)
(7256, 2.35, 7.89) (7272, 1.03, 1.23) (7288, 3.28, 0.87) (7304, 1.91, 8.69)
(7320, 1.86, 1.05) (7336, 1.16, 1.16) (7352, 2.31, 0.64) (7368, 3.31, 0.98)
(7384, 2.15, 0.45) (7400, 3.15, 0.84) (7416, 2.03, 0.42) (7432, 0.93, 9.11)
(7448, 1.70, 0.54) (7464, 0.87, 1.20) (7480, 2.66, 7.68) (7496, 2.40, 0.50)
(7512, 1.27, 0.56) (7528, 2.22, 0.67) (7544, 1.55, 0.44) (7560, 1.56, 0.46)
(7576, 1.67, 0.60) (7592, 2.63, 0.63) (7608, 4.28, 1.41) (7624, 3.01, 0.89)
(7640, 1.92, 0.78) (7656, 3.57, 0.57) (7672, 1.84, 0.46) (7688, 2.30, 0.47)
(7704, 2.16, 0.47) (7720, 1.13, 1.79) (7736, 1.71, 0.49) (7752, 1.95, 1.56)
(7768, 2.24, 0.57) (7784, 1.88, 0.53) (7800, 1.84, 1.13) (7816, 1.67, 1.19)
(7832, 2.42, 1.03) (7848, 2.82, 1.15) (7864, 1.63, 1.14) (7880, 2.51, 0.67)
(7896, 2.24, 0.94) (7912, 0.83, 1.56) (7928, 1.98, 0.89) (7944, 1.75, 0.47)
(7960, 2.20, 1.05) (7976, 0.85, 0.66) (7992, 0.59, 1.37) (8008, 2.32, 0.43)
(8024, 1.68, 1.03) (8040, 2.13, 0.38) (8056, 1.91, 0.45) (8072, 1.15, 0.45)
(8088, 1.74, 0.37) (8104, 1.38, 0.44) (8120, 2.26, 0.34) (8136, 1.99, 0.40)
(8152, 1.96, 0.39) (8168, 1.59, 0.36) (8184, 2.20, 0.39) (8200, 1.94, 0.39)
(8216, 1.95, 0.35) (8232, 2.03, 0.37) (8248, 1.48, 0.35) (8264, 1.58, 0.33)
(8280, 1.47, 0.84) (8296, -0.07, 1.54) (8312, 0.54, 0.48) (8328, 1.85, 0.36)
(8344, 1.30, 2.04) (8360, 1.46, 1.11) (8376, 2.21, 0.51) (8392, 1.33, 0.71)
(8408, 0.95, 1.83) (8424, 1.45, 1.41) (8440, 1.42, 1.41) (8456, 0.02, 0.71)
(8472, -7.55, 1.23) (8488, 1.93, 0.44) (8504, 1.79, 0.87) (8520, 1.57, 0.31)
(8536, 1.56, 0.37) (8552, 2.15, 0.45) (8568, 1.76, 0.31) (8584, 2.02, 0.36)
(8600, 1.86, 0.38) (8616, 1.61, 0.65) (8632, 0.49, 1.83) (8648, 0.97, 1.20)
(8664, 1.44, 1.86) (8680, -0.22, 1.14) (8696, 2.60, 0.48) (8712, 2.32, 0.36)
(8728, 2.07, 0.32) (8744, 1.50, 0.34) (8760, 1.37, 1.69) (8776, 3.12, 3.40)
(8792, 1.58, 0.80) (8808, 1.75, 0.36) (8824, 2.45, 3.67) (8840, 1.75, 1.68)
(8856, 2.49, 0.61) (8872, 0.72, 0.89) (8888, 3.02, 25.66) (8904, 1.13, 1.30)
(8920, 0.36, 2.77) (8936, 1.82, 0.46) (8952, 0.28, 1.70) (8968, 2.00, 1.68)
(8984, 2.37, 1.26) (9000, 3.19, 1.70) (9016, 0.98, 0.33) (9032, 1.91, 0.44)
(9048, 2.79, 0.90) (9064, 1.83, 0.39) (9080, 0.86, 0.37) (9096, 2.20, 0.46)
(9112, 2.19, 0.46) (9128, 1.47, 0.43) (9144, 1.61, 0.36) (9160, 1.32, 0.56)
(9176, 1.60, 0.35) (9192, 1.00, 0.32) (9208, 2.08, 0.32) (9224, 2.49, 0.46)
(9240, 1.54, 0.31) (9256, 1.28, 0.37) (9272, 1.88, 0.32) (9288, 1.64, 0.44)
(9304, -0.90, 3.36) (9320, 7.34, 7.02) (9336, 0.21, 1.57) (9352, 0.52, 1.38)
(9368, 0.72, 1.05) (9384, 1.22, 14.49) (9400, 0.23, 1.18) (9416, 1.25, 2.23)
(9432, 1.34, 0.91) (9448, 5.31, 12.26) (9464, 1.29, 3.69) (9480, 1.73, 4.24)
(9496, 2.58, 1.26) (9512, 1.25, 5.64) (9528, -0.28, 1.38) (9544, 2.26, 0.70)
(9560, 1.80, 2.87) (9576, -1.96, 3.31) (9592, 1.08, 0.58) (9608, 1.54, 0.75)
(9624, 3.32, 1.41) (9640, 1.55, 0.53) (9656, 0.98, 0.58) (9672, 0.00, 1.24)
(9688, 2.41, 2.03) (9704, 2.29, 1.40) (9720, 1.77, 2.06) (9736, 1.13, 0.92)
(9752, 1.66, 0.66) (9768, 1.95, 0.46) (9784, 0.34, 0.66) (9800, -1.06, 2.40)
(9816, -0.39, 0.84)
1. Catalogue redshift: 0.01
